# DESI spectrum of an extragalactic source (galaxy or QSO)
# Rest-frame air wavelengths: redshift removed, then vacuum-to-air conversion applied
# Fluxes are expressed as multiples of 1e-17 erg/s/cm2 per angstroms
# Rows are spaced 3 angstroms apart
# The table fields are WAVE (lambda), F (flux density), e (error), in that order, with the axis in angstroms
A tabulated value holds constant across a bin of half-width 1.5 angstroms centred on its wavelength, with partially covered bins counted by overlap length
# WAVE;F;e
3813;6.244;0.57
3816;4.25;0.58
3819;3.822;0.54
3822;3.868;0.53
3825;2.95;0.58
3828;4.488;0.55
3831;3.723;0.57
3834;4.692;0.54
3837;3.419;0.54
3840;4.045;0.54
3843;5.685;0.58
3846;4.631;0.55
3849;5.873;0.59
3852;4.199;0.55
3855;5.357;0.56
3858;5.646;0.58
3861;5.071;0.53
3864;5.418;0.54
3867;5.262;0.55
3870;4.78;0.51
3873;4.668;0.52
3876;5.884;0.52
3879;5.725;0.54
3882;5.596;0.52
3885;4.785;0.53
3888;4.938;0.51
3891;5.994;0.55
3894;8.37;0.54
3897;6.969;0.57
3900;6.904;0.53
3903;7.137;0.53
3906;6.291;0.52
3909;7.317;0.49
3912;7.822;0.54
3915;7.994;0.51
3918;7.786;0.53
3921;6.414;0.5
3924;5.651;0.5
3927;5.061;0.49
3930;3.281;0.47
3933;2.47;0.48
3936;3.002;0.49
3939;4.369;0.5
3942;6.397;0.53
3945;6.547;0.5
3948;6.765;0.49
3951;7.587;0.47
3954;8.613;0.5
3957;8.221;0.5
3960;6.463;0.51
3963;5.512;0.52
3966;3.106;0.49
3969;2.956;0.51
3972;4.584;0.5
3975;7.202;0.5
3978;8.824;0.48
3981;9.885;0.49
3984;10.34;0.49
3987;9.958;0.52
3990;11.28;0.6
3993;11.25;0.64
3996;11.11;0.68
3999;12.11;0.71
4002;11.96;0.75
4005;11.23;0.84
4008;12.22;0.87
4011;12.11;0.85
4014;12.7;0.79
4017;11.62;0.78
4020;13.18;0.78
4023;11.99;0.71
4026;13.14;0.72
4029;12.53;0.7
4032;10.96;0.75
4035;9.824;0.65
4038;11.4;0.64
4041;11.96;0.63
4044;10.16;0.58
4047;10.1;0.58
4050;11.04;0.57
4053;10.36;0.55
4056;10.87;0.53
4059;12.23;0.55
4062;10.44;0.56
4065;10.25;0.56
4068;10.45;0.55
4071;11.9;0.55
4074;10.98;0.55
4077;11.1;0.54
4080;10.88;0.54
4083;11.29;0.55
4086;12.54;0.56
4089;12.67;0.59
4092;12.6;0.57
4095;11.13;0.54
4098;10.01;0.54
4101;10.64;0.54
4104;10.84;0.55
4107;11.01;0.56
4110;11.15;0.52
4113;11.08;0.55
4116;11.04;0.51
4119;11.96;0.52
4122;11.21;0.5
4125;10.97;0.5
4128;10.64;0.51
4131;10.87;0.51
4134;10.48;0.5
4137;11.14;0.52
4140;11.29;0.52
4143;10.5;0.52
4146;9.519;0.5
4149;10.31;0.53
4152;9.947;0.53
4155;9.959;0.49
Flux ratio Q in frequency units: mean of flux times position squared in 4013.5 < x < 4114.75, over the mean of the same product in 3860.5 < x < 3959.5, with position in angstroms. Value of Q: 2.02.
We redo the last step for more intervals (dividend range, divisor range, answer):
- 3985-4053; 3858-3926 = 1.98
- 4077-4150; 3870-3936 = 2.07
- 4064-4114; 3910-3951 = 2.11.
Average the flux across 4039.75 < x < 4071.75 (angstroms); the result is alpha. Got 10.9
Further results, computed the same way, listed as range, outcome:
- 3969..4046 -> 10.8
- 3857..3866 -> 5.36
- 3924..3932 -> 4.34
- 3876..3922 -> 6.65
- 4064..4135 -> 11.2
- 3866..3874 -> 4.9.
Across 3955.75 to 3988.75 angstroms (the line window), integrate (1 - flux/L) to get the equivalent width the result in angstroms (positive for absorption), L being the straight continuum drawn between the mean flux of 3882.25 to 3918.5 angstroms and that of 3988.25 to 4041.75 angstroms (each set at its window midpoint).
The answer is 9.82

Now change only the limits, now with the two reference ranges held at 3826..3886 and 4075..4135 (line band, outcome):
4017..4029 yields -4.5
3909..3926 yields -1.6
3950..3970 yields 3.7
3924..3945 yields 7.7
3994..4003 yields -3.3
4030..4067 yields -3.9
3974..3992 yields -3.4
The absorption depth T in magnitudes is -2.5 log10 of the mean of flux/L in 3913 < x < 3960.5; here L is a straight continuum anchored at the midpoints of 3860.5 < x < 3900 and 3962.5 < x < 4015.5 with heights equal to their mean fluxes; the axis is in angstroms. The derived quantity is 0.25 mag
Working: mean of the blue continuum 5.71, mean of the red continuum 9.42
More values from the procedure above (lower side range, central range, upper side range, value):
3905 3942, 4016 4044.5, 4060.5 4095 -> -0.220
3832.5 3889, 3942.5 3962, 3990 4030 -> 0.272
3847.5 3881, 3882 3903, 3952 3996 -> -0.068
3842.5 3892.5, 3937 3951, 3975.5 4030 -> 0.399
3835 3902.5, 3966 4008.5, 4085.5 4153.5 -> -0.150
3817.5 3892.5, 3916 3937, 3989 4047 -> 0.489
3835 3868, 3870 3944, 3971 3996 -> 0.149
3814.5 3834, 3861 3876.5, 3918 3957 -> -0.118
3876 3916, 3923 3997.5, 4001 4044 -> 0.350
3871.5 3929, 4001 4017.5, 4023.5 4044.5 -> -0.138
